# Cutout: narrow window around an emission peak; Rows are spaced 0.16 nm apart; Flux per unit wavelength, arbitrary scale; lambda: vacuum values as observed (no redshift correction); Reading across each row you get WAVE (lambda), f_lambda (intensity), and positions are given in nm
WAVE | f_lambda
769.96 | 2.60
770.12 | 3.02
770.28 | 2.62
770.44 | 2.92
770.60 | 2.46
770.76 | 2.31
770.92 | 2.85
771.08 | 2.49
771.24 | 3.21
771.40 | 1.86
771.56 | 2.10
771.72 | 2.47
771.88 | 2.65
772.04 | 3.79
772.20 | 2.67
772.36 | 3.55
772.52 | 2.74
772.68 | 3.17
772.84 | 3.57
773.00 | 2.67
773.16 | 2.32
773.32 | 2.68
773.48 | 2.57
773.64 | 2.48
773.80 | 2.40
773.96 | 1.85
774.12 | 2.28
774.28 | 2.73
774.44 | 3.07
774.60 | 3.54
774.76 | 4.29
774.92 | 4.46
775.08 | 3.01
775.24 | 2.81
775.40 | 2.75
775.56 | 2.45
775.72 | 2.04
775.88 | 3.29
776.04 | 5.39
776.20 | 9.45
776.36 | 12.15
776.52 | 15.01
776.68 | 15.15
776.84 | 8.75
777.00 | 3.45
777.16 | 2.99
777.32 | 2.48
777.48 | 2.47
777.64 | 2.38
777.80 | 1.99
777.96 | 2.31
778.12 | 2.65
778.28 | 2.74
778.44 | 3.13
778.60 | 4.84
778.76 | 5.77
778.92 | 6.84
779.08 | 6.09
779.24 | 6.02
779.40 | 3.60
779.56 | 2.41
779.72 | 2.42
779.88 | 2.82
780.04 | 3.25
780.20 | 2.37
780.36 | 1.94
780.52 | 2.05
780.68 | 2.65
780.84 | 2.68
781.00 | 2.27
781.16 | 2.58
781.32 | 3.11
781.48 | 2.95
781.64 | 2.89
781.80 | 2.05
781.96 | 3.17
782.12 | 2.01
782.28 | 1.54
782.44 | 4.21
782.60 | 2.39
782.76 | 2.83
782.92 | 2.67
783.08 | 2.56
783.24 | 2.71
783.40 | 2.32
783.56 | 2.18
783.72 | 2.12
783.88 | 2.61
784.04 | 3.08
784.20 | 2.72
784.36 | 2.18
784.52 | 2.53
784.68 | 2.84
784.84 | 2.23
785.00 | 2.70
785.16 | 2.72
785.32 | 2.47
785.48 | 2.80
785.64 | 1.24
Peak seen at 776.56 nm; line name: H-alpha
